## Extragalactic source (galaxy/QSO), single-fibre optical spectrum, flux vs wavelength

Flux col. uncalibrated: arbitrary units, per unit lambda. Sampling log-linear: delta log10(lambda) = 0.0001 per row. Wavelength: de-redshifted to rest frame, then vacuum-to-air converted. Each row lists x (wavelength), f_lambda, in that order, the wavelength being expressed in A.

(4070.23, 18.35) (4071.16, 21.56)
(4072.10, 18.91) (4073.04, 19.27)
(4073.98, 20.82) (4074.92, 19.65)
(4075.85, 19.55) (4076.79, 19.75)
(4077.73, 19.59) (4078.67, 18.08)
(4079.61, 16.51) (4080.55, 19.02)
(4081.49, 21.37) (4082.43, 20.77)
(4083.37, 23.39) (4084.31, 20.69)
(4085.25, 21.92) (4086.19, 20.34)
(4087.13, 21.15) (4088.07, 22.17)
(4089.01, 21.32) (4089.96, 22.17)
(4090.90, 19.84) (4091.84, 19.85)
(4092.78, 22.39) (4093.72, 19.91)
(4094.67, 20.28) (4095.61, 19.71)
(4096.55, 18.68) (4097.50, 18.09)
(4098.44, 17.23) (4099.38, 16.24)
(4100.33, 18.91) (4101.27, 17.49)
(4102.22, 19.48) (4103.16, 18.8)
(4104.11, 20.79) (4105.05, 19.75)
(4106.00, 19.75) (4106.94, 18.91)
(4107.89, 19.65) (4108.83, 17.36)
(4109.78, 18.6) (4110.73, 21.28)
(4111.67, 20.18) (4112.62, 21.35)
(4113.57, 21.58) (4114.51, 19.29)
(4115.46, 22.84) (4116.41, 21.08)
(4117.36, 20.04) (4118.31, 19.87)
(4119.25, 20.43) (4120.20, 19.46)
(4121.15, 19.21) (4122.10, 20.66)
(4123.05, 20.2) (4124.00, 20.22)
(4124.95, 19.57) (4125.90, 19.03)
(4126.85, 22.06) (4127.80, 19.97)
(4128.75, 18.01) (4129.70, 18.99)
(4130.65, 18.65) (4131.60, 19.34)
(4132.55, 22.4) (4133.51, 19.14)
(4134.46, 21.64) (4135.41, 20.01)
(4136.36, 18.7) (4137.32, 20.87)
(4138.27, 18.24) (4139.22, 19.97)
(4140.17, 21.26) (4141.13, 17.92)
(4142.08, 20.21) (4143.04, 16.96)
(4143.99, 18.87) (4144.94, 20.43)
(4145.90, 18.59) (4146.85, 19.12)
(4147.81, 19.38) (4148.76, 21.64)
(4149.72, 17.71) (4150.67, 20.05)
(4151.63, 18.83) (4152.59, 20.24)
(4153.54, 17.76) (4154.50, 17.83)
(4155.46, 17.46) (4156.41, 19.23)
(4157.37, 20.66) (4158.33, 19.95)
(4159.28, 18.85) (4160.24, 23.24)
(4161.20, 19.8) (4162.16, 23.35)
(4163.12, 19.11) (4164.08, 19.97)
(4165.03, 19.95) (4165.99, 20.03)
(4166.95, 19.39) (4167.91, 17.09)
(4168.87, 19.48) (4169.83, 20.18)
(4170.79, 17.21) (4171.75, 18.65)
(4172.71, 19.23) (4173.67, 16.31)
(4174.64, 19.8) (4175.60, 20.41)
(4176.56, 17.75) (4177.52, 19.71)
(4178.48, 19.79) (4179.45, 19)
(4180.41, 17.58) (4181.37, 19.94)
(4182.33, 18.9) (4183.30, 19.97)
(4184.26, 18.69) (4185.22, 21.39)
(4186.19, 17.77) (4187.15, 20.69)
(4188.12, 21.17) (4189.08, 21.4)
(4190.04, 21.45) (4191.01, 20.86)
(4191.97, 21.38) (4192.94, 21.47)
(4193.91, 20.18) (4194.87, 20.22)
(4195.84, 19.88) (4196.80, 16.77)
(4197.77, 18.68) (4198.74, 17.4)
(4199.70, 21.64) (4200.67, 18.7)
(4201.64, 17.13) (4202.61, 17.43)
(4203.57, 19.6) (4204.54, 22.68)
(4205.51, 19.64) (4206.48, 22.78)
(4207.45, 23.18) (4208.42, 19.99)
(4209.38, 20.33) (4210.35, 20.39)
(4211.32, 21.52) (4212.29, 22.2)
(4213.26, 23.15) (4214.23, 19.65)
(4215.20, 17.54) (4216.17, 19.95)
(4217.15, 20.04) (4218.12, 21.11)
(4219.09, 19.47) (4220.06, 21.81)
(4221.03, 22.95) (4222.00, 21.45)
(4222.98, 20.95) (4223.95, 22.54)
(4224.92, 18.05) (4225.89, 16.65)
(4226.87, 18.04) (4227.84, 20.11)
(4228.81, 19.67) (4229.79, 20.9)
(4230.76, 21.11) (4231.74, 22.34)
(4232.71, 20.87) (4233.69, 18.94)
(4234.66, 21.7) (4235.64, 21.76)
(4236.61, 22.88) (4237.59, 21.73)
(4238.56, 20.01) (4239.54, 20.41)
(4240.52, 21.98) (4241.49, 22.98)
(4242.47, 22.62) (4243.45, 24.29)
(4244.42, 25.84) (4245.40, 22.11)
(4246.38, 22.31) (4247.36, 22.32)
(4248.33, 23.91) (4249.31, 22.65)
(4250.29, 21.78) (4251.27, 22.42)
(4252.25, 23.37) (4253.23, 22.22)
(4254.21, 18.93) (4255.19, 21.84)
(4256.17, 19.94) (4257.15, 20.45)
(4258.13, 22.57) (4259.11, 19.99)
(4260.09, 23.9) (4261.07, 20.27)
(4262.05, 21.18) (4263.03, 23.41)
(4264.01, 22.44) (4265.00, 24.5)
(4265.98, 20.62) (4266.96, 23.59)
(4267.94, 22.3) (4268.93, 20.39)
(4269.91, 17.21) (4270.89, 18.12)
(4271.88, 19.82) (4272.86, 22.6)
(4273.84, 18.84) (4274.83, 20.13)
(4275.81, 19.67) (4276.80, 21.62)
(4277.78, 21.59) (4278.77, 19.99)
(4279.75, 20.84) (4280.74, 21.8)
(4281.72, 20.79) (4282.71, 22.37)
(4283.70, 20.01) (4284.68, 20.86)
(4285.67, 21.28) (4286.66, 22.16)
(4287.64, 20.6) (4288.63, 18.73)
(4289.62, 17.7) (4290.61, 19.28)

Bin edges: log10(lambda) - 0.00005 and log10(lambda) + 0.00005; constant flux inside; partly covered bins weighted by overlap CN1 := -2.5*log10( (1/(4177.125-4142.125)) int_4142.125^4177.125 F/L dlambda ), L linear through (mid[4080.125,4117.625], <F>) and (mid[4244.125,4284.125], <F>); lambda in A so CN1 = 0.07 mag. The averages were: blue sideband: 20.1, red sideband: 21.5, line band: 19.3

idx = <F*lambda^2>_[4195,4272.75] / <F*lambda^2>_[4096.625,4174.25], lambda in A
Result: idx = 1.1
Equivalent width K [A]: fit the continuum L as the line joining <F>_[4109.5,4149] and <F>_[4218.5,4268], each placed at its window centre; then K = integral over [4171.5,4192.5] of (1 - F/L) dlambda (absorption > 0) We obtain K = 1.1 A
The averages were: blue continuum 19.9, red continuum 21.6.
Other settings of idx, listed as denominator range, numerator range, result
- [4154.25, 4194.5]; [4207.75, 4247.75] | 1.10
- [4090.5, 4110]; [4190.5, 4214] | 1.11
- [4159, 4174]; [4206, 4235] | 1.08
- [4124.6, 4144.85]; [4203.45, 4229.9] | 1.09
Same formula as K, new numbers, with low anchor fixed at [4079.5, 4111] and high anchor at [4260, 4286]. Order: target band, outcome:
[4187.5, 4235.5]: 0.7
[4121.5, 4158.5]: 1.1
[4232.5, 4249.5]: -1.1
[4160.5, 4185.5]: 1.3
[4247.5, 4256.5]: -0.4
